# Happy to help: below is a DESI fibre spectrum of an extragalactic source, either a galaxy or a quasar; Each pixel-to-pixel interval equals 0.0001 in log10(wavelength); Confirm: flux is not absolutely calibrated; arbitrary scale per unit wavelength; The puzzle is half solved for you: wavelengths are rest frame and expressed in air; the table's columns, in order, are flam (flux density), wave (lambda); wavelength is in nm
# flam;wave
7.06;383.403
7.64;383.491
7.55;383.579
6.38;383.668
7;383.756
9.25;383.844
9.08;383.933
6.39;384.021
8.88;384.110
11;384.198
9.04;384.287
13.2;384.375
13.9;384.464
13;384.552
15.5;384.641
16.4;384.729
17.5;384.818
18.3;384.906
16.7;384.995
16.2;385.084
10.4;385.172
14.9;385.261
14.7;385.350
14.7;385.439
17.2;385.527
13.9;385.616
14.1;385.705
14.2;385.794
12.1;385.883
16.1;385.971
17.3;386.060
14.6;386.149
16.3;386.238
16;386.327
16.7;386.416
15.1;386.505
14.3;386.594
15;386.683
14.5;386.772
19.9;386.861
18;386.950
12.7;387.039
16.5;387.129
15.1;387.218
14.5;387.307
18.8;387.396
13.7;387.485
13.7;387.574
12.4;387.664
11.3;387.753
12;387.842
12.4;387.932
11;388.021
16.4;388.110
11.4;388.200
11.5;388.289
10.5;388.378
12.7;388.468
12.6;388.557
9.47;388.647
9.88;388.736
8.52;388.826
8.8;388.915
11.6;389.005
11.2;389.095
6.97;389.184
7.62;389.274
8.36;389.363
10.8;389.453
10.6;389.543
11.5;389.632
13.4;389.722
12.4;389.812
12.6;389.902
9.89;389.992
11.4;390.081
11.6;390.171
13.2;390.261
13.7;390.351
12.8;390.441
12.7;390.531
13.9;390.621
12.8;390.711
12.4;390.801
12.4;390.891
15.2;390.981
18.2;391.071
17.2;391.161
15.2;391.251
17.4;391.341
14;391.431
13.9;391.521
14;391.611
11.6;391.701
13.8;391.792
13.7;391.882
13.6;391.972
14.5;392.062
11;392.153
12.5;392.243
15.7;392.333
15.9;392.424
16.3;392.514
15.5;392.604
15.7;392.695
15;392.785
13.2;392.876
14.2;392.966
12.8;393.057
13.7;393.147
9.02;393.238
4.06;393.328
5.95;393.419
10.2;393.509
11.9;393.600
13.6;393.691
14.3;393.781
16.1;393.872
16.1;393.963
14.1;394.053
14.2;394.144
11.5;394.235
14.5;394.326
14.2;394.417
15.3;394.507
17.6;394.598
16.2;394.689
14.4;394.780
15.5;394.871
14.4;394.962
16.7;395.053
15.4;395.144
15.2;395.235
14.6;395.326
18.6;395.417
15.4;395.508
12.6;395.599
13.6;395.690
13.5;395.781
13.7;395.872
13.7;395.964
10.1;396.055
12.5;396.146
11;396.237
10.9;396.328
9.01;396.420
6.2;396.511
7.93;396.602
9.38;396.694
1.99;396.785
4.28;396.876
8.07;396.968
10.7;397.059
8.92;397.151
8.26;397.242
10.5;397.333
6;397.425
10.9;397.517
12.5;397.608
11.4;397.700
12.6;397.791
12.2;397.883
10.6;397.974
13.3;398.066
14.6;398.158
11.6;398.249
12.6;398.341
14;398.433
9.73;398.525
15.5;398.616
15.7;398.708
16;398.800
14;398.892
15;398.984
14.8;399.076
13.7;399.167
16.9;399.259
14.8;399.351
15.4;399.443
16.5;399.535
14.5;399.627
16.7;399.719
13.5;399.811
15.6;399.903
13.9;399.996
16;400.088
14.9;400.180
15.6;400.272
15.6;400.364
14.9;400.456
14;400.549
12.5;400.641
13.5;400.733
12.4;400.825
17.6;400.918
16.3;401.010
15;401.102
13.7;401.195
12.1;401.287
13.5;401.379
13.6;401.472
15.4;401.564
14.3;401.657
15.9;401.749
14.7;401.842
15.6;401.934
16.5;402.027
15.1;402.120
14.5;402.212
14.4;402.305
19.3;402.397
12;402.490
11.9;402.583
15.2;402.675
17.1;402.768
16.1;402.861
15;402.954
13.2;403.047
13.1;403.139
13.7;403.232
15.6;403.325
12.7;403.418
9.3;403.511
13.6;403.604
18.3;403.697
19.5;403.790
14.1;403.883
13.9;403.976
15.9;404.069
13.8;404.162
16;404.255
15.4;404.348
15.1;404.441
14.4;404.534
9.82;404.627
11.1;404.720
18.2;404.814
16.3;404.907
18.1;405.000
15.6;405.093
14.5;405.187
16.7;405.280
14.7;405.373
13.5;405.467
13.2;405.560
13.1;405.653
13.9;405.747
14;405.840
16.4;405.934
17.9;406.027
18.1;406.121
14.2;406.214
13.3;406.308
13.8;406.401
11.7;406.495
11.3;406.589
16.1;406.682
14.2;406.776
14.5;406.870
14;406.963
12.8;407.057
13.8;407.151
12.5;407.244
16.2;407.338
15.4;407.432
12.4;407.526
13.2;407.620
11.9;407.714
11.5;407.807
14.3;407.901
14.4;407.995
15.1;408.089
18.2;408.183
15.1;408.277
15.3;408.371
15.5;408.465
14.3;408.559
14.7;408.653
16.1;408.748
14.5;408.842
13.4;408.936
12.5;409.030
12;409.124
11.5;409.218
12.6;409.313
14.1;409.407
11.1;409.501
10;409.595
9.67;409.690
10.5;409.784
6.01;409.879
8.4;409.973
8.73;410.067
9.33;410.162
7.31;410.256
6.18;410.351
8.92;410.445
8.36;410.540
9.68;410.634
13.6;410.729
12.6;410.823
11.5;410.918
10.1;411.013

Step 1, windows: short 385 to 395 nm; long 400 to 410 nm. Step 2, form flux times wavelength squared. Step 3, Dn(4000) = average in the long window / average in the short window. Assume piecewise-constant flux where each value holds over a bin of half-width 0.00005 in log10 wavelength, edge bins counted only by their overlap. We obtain 1.14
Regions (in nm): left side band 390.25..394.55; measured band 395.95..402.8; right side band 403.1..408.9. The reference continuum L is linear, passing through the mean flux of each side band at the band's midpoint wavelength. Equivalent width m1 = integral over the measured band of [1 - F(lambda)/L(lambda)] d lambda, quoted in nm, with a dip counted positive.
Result 0.49 nm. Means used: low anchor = 13.6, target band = 13.1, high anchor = 14.5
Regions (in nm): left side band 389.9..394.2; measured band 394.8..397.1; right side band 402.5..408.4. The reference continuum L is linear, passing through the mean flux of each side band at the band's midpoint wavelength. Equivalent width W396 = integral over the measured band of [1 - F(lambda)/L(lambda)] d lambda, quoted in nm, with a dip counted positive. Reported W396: 0.31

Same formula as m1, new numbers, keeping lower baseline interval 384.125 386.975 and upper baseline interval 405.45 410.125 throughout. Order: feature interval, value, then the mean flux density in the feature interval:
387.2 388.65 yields 0.18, 13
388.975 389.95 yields 0.27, 10.6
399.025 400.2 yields -0.10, 15.2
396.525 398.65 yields 0.58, 10.2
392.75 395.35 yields 0.14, 13.6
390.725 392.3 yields 0.04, 14.1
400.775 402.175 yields -0.09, 14.8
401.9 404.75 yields -0.18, 14.6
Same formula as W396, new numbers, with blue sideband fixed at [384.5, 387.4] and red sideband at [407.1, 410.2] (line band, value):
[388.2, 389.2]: 0.31 nm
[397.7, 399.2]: 0.06 nm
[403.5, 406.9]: -0.38 nm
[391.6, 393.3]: 0.12 nm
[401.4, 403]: -0.17 nm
